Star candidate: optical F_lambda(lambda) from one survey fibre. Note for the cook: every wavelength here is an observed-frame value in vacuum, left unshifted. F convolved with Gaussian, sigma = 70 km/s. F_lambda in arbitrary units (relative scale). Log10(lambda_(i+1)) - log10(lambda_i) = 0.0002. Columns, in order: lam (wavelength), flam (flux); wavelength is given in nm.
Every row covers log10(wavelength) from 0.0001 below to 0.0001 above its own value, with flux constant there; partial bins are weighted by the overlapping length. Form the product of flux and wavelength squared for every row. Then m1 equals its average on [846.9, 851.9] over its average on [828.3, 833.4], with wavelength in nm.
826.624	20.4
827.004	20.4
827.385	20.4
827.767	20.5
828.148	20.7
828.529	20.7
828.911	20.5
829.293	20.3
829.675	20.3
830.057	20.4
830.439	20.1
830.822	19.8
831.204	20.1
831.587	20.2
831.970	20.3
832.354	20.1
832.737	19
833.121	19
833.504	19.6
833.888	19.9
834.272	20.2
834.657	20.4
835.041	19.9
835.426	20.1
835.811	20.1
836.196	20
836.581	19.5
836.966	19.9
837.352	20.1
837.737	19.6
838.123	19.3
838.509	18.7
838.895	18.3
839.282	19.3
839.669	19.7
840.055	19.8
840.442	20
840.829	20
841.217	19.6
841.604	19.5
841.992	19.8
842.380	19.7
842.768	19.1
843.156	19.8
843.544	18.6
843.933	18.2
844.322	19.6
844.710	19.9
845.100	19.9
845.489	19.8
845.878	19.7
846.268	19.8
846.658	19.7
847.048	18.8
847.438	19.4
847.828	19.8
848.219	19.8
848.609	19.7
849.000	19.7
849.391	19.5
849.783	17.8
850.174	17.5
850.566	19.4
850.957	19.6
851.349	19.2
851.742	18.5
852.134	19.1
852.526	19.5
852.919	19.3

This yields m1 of 1.0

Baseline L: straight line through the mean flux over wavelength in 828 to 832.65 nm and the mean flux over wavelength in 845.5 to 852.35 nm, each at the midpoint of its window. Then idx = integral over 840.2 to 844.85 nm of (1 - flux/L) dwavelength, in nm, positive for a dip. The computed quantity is 0.03 nm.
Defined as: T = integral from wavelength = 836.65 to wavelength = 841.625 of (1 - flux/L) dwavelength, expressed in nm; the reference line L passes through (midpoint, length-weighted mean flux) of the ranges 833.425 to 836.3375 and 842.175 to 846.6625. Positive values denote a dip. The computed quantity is 0.07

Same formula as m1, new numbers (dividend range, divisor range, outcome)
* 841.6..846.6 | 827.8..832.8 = 1.00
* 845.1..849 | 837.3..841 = 1.03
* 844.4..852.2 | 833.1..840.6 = 1.01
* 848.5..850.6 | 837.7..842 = 0.99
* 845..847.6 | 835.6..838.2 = 1.01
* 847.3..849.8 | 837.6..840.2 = 1.04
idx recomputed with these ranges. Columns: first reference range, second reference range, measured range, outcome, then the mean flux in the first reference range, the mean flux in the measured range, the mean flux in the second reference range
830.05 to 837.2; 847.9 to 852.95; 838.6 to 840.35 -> 0.032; 19.9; 19.3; 19.1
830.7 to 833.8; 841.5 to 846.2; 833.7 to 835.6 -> -0.038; 19.8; 20.1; 19.5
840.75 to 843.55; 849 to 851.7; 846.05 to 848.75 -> -0.064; 19.6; 19.6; 18.9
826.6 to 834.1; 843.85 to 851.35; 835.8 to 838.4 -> 0.013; 20.1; 19.7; 19.4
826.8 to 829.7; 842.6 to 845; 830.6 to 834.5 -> 0.060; 20.5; 19.8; 19.2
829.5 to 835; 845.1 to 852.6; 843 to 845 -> 0.025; 20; 19.2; 19.3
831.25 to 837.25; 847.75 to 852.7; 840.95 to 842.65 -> -0.009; 19.9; 19.6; 19.1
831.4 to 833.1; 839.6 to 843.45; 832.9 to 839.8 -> 0.036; 19.8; 19.6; 19.7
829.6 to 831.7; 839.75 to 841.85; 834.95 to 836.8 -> 0.003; 20.1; 19.9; 19.8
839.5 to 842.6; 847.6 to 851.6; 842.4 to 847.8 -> 0.016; 19.8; 19.4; 19.2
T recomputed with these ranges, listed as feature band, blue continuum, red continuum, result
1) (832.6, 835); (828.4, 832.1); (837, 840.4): 0.023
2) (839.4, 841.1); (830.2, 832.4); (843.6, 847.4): -0.013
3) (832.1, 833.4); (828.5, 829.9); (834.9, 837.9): 0.047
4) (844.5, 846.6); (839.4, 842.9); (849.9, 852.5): -0.051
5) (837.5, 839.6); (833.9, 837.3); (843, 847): 0.078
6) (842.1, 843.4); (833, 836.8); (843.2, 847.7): 0.002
